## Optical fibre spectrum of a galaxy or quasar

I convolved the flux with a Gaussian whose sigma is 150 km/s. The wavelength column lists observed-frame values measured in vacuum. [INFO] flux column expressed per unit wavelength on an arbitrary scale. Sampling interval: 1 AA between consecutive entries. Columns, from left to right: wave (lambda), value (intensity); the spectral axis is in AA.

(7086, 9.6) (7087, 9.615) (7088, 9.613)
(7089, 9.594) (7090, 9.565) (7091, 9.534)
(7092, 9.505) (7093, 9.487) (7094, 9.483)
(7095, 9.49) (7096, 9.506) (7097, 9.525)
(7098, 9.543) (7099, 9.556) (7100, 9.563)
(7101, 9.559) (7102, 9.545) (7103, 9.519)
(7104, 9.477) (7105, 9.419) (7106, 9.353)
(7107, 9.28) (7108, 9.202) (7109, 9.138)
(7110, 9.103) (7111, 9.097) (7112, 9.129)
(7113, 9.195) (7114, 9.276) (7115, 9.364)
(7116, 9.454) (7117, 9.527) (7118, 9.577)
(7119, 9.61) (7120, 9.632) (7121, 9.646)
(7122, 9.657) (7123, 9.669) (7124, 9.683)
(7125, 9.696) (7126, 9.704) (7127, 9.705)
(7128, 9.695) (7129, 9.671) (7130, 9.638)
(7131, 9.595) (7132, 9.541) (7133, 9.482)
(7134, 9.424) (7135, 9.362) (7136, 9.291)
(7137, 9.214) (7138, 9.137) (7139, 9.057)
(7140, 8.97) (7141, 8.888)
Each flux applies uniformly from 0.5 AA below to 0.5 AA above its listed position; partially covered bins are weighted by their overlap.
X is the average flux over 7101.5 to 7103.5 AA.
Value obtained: 9.53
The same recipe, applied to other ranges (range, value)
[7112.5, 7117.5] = 9.36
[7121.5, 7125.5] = 9.68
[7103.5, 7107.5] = 9.38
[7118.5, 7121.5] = 9.63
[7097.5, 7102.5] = 9.55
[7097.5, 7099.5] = 9.55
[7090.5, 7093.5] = 9.51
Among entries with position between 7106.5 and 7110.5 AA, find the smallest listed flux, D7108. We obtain 9.103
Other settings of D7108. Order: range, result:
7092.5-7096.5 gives 9.483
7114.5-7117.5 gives 9.364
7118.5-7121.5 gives 9.61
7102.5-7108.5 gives 9.202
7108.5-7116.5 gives 9.097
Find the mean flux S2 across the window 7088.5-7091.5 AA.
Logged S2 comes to 9.56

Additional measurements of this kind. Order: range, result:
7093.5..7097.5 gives 9.5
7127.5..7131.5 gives 9.65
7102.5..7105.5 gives 9.47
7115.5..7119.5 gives 9.54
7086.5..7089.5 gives 9.61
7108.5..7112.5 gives 9.12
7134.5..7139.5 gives 9.21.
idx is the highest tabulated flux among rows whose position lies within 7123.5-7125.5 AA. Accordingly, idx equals 9.696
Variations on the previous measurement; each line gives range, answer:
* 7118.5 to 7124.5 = 9.683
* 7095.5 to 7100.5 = 9.563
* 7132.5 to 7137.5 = 9.482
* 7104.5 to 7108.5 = 9.419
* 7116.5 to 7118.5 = 9.577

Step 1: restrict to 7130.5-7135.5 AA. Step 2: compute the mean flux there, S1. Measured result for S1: 9.48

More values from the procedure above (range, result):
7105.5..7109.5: 9.24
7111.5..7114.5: 9.2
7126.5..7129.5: 9.69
